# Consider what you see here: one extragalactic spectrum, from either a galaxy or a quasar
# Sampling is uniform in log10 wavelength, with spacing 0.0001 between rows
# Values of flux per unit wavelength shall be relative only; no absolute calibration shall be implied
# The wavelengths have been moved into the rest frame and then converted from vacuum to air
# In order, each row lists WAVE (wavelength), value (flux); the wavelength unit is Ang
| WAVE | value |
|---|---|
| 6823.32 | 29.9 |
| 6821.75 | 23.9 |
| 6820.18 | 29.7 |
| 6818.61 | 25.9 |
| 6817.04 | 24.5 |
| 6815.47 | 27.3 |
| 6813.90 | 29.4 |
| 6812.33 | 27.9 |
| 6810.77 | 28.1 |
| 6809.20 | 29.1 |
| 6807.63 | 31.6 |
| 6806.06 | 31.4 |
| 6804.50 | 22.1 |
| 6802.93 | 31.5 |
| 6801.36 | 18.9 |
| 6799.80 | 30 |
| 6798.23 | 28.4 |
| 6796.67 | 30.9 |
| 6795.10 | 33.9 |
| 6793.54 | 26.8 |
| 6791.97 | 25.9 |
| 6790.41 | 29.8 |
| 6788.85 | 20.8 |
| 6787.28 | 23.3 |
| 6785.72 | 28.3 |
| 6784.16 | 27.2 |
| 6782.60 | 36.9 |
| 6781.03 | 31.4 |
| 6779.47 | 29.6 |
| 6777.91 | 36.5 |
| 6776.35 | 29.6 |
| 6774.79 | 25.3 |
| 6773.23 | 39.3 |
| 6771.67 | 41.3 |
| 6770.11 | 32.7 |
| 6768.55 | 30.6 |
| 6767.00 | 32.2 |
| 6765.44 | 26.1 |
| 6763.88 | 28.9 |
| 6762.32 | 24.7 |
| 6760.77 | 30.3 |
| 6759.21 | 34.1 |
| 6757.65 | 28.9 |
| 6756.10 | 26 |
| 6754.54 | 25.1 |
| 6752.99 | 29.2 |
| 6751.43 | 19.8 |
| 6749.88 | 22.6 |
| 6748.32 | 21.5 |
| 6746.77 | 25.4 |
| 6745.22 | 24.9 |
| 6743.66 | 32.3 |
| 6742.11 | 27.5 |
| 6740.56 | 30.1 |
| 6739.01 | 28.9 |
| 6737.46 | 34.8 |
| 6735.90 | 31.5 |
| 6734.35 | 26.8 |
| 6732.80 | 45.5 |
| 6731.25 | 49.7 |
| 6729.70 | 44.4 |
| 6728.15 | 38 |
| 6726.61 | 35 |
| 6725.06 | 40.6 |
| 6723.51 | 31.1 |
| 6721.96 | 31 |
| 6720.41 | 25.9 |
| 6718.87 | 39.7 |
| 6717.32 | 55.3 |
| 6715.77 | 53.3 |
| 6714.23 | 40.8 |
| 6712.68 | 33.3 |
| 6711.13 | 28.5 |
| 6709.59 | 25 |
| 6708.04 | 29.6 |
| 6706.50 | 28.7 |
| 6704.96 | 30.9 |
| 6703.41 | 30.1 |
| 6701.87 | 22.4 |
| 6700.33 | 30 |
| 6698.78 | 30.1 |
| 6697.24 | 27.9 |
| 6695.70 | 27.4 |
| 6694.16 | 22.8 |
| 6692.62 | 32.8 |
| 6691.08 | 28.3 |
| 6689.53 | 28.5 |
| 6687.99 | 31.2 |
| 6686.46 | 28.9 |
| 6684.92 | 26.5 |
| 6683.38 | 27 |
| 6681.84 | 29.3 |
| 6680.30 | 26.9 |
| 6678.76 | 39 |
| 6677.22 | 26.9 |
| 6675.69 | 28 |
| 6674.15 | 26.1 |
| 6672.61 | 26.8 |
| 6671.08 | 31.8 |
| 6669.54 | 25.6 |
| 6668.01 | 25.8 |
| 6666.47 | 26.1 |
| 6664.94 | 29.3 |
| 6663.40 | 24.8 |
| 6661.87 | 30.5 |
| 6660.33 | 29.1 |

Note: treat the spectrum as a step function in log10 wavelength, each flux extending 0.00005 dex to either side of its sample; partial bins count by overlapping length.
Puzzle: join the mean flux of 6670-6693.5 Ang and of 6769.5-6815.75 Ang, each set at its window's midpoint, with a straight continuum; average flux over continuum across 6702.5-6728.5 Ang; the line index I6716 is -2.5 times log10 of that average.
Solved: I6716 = -0.20 mag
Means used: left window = 29.1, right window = 29.5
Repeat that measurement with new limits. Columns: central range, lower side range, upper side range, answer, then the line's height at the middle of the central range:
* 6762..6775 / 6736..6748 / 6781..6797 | -0.11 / 28.7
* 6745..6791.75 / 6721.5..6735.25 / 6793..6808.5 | 0.14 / 32.9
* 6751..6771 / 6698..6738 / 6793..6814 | 0.12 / 31.8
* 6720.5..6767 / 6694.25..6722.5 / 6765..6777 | 0.06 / 32.4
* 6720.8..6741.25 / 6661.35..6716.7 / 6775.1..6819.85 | -0.22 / 29.1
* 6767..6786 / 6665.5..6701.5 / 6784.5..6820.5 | -0.17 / 27.8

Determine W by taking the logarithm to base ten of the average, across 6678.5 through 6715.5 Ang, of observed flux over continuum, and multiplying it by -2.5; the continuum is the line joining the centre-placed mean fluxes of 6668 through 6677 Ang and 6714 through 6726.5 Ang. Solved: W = 0.13 mag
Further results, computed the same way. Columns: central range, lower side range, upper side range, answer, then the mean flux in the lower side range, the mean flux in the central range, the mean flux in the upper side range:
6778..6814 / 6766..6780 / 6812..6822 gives 0.05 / 33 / 28.5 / 27.1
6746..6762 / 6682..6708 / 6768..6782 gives 0.21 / 28.4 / 26.3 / 33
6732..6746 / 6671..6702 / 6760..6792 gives -0.07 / 28.6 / 31.4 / 30.1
